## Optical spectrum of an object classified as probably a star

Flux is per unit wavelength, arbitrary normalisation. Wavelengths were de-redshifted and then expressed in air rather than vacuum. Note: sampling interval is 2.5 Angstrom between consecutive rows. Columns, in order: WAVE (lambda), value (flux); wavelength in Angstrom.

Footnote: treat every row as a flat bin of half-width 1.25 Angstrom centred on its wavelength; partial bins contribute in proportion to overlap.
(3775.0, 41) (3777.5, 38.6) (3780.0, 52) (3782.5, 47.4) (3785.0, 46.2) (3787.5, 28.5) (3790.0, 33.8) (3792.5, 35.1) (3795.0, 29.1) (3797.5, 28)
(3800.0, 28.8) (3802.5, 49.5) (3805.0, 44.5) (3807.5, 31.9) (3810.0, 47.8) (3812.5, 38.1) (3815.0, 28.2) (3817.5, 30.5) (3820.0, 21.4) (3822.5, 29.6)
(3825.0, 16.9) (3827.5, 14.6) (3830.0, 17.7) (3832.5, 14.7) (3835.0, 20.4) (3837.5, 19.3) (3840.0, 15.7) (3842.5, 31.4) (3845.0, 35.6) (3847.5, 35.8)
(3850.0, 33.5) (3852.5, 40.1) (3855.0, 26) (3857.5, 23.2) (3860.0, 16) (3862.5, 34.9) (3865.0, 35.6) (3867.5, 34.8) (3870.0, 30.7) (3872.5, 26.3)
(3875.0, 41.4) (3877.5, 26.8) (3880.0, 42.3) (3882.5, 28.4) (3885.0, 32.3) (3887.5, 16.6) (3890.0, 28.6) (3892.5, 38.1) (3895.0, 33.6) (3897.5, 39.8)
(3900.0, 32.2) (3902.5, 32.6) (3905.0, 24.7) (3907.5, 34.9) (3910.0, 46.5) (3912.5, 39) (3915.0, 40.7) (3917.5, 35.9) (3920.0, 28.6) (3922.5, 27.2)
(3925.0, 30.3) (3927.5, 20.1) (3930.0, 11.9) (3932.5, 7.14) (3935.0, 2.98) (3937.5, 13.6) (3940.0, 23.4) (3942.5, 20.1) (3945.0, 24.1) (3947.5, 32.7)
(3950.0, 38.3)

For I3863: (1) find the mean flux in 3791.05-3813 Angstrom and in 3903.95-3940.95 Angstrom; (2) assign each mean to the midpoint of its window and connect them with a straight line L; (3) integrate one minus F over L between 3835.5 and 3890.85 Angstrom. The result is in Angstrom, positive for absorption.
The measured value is 2.7 Angstrom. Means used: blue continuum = 36.9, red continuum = 25.8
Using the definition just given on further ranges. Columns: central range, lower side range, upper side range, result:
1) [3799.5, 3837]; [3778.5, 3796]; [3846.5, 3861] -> 6.6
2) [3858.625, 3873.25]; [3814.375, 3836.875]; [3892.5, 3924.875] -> -1.0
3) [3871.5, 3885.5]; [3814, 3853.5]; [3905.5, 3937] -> -3.8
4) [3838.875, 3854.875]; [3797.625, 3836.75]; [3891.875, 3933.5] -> -1.2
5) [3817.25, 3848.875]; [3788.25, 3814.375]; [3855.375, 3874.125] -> 9.0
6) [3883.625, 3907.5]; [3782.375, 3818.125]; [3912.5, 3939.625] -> -4.8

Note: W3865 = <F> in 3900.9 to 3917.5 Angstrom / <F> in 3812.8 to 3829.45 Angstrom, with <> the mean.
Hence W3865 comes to 1.5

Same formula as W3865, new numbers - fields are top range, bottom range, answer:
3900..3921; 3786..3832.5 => 1.16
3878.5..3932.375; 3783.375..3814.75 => 0.85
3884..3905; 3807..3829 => 1.10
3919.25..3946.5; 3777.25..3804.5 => 0.50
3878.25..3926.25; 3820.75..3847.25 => 1.50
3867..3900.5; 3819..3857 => 1.30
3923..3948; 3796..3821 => 0.53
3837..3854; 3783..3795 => 0.85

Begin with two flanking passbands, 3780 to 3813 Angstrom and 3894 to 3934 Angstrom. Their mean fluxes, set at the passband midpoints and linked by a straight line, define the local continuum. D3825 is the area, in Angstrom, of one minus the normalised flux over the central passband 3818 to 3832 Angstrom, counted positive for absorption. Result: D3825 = 6.2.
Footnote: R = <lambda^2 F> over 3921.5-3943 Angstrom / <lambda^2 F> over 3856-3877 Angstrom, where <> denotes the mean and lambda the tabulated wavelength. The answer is 0.59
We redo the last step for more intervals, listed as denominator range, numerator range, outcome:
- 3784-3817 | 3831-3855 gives 0.78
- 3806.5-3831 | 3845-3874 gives 1.14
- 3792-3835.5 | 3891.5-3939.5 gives 1.02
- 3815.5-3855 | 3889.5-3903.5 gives 1.41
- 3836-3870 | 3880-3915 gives 1.17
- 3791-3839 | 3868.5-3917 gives 1.22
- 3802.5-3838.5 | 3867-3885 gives 1.22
